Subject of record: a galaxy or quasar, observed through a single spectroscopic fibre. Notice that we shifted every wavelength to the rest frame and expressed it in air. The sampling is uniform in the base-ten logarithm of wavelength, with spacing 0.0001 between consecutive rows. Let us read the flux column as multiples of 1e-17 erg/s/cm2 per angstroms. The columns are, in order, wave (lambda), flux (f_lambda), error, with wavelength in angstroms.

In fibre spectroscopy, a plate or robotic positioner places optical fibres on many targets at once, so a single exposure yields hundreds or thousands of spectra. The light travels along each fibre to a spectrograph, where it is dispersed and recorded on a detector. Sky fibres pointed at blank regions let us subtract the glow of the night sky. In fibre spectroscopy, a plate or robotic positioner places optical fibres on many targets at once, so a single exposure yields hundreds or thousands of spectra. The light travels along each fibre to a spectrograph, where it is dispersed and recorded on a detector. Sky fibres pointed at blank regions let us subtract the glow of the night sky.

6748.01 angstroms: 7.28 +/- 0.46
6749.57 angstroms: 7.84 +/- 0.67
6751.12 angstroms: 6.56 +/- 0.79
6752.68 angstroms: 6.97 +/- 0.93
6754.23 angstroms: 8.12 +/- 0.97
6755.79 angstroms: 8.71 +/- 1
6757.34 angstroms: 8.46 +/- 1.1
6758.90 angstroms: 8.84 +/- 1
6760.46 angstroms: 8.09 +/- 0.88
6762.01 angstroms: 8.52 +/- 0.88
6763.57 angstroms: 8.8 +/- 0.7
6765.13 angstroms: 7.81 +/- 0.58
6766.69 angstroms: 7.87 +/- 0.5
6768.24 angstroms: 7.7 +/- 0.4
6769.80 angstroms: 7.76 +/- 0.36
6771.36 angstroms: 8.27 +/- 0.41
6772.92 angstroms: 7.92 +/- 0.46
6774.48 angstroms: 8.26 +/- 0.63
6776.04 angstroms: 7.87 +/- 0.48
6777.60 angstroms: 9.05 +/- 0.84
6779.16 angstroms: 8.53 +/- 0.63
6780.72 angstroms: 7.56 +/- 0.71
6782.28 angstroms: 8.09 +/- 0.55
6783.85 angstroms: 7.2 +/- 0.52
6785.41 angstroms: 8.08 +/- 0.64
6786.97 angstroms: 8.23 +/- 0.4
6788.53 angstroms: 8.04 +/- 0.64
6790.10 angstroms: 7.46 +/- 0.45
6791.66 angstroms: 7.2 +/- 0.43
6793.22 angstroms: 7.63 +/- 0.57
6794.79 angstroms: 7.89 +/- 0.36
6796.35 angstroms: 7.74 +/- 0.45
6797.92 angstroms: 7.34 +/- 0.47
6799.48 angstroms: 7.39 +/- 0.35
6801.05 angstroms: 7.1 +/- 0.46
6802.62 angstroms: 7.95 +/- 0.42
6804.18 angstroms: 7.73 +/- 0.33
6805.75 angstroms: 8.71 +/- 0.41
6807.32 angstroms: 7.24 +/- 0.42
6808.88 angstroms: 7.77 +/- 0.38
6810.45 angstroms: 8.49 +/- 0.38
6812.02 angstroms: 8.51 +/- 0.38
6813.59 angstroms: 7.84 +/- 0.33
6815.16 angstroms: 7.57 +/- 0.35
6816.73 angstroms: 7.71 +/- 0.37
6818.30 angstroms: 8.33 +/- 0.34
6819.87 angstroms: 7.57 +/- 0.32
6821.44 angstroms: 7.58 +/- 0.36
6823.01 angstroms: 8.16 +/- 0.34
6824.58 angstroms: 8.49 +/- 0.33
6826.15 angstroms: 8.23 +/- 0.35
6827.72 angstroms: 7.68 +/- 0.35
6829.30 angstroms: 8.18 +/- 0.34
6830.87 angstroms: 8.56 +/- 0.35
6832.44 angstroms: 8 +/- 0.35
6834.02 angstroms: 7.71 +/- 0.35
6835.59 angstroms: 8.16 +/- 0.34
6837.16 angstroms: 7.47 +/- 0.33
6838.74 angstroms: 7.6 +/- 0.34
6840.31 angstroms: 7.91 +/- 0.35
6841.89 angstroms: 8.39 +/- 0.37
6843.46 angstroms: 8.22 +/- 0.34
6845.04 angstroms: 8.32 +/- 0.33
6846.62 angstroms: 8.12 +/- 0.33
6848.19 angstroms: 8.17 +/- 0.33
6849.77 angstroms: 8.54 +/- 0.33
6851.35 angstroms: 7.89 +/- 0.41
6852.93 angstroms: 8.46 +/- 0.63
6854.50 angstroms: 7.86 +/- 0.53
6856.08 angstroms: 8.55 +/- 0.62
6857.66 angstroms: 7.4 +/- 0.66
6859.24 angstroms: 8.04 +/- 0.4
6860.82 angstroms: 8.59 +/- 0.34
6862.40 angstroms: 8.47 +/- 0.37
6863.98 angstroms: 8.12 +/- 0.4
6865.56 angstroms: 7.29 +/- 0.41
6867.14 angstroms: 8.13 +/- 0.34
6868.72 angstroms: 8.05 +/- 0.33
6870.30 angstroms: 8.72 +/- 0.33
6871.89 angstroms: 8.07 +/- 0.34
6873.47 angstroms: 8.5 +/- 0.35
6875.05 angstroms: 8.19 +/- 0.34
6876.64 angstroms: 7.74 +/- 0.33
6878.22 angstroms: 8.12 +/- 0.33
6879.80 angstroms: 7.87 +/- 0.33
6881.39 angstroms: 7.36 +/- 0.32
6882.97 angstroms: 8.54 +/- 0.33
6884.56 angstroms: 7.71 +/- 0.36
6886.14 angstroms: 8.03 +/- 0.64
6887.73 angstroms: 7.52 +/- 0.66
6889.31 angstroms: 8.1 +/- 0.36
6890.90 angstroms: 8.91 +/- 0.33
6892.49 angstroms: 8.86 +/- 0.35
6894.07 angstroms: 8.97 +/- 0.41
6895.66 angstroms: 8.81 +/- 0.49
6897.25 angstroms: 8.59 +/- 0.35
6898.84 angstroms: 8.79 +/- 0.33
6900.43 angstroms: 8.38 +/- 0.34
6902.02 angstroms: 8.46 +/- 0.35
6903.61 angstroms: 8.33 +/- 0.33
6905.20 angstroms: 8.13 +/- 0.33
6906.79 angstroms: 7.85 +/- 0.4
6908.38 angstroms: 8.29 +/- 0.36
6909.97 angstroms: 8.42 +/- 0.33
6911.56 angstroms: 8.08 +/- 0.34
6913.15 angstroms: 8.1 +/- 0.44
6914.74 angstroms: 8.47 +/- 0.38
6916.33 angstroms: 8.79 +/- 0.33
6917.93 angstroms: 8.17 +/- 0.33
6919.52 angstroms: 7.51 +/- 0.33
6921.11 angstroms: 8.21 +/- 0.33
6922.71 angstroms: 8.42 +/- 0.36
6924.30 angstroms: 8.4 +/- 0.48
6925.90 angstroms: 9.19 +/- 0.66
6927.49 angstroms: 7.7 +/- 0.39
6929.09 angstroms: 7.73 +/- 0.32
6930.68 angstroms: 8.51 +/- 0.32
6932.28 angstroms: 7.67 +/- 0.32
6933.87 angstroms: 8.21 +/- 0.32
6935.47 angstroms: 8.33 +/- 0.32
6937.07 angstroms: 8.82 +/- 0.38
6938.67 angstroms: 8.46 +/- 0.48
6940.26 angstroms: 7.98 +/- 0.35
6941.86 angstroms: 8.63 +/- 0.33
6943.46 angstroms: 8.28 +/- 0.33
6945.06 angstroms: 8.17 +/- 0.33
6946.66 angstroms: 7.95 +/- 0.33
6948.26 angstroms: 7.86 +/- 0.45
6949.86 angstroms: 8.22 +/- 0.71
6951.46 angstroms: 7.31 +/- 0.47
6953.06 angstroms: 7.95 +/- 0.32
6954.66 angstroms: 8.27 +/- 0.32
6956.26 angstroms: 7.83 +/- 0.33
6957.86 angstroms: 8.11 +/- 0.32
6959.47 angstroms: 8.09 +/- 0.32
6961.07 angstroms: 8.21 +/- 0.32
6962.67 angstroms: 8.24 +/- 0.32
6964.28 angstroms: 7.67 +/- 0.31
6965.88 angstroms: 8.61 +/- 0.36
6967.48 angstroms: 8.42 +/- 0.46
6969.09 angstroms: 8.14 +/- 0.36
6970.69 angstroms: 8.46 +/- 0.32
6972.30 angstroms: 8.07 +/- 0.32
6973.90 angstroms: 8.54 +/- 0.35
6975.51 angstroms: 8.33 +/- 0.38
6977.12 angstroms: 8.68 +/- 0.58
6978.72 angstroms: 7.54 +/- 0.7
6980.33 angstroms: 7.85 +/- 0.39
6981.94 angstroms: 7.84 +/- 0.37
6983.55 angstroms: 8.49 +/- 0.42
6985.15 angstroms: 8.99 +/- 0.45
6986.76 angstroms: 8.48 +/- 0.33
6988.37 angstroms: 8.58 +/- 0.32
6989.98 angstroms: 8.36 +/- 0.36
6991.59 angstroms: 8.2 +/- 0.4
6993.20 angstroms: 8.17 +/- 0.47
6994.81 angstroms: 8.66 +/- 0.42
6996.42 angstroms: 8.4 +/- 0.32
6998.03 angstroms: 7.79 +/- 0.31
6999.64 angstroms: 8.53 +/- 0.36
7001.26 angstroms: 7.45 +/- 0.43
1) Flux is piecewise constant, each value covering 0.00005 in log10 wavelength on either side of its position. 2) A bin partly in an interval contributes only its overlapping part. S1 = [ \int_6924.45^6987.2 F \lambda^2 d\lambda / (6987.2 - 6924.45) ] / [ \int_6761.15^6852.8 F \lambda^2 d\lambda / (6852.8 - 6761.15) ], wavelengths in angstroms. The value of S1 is 1.1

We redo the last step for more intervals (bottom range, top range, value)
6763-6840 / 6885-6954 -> 1.08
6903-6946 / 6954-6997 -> 1.02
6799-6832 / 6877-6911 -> 1.07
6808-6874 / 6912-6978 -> 1.05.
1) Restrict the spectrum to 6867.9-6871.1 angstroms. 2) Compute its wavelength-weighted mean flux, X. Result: 8.37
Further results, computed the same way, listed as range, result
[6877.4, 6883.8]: 7.97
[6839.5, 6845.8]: 8.21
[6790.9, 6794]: 7.43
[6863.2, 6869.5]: 7.9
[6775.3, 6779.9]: 8.49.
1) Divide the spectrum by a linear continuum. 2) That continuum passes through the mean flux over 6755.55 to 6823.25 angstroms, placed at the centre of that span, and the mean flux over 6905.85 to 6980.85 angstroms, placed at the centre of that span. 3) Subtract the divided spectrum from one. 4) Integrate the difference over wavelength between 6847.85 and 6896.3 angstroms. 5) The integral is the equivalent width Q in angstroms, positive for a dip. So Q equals -0.6 angstroms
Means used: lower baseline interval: 7.96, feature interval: 8.18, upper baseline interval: 8.19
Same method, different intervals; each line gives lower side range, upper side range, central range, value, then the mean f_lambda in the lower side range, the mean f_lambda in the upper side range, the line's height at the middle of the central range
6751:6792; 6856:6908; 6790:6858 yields 1.5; 8.03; 8.21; 8.12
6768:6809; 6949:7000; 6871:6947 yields -1.6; 7.84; 8.22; 8.09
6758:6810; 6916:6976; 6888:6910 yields -1.0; 7.93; 8.19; 8.12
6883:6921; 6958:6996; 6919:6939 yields 0.1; 8.32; 8.29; 8.31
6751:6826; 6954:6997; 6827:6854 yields -0.1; 7.95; 8.27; 8.04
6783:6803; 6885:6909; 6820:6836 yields -0.3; 7.63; 8.39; 7.88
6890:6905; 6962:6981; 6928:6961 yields 1.0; 8.65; 8.21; 8.37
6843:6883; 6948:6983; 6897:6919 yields -0.6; 8.12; 8.11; 8.11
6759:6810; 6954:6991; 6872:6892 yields 0.1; 7.92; 8.25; 8.09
